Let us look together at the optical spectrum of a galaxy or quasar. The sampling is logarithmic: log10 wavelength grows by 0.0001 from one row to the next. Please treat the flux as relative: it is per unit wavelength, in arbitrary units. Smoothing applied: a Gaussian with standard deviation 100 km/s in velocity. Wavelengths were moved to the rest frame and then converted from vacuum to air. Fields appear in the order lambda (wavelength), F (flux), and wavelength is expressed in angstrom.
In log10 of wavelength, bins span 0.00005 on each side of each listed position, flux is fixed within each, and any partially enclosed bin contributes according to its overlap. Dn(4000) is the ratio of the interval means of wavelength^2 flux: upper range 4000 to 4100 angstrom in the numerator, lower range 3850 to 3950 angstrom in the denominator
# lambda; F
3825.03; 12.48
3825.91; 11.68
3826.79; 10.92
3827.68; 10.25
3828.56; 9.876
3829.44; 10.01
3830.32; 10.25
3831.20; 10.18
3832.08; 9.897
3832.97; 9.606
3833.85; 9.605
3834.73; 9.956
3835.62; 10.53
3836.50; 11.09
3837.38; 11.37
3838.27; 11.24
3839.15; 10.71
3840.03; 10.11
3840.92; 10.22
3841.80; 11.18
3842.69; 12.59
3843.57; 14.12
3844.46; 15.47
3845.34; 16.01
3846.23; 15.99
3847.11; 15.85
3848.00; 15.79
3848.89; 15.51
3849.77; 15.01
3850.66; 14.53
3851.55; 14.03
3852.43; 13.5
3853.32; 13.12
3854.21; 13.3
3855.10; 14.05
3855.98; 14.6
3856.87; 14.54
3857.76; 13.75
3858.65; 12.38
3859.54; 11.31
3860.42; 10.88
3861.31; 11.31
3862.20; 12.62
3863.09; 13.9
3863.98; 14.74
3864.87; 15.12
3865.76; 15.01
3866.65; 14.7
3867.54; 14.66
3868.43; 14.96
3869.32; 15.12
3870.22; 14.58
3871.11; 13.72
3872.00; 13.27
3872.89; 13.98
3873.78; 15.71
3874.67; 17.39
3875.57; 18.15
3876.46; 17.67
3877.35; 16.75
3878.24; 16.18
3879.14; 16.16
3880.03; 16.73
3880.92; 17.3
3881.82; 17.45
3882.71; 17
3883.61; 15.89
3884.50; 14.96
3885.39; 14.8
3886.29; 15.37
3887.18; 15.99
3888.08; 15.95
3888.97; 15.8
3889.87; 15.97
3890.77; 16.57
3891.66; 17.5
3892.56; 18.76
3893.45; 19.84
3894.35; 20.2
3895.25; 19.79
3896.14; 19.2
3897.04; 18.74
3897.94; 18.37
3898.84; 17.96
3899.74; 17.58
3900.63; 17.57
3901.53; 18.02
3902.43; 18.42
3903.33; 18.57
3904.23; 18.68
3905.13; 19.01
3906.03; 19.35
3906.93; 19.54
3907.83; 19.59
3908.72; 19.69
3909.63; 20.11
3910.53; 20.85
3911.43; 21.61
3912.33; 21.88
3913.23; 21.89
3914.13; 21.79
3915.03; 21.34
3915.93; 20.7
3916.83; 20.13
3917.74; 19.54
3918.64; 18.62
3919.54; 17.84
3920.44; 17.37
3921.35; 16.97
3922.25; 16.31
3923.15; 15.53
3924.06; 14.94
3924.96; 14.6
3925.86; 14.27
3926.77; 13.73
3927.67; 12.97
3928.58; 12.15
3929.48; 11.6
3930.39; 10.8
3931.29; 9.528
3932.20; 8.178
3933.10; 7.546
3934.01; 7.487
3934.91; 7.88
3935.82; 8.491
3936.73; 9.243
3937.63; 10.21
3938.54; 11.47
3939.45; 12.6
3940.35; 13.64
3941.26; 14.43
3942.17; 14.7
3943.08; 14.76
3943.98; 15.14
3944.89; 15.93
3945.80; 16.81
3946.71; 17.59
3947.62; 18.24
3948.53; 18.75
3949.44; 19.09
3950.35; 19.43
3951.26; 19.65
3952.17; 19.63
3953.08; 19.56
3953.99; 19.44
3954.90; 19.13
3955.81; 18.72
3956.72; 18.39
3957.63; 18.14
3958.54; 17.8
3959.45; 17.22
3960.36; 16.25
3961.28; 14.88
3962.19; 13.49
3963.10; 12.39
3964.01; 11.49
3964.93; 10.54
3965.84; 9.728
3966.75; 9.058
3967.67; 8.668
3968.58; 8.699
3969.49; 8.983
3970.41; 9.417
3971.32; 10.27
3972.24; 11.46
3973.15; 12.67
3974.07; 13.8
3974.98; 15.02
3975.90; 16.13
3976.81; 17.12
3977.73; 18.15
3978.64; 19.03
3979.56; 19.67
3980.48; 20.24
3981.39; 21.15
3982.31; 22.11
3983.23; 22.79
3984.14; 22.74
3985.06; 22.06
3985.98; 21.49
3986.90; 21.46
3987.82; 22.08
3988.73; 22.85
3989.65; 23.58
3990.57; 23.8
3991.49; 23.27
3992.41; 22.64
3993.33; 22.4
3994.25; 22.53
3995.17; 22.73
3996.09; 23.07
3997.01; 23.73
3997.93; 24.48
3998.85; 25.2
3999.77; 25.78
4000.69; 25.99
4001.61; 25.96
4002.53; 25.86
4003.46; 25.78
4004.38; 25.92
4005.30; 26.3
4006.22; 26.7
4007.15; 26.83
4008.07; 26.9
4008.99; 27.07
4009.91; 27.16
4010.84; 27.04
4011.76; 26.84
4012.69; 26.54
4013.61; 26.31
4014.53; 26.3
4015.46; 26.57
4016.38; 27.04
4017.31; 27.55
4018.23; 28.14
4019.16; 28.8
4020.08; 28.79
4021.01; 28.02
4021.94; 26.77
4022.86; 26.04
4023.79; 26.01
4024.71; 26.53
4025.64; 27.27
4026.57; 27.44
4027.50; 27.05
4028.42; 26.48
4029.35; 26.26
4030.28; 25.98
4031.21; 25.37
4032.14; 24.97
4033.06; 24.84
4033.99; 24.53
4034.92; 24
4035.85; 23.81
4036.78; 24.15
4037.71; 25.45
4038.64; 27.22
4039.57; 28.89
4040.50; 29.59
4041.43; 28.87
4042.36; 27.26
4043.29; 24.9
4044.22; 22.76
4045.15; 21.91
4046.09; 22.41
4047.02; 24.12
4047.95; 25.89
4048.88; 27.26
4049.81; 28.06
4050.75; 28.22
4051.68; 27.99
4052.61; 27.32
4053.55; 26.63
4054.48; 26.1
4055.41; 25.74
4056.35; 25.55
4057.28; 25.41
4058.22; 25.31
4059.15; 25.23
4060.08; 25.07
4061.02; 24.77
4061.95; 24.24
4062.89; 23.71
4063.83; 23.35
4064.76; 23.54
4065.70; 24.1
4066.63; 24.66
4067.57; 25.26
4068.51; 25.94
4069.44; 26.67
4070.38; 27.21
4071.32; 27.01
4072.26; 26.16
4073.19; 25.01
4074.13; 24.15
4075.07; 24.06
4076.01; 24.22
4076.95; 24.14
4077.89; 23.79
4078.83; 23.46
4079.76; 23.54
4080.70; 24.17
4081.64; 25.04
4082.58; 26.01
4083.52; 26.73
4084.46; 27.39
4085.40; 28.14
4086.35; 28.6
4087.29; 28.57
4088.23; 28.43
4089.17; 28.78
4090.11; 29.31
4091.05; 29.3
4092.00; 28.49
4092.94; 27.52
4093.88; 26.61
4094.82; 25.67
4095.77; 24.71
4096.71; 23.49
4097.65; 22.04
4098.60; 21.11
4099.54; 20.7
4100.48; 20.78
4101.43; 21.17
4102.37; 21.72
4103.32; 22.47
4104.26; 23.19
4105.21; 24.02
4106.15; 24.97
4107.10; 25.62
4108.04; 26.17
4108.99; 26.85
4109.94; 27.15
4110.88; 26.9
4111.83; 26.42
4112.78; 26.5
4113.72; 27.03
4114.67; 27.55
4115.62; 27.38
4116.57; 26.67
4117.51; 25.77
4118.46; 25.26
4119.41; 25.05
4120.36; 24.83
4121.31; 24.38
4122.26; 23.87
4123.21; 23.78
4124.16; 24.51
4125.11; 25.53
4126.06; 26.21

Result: 1.8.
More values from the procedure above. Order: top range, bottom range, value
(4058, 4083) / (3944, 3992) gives 1.53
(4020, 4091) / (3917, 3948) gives 2.02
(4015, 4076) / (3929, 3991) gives 1.74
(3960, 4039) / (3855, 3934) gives 1.43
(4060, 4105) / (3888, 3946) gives 1.68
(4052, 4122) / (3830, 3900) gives 1.94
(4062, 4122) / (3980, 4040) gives 1.05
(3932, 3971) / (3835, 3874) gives 1.09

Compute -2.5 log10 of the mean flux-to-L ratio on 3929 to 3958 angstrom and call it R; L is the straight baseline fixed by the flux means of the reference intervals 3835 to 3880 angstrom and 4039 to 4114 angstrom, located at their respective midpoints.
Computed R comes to 0.27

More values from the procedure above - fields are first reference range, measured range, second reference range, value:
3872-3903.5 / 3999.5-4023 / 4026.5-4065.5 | -0.132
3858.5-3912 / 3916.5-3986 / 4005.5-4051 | 0.367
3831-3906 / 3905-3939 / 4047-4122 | 0.122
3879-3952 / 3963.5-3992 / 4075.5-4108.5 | 0.171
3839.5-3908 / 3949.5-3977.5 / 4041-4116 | 0.332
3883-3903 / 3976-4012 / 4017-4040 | 0.030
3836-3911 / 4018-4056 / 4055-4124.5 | -0.148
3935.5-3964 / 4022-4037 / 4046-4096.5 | -0.147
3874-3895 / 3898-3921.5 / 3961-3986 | -0.186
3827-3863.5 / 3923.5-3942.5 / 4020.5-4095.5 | 0.491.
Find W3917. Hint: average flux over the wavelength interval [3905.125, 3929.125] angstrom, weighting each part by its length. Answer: 18.2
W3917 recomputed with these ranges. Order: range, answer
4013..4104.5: 25.7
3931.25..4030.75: 19.8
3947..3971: 15.2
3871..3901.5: 16.9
